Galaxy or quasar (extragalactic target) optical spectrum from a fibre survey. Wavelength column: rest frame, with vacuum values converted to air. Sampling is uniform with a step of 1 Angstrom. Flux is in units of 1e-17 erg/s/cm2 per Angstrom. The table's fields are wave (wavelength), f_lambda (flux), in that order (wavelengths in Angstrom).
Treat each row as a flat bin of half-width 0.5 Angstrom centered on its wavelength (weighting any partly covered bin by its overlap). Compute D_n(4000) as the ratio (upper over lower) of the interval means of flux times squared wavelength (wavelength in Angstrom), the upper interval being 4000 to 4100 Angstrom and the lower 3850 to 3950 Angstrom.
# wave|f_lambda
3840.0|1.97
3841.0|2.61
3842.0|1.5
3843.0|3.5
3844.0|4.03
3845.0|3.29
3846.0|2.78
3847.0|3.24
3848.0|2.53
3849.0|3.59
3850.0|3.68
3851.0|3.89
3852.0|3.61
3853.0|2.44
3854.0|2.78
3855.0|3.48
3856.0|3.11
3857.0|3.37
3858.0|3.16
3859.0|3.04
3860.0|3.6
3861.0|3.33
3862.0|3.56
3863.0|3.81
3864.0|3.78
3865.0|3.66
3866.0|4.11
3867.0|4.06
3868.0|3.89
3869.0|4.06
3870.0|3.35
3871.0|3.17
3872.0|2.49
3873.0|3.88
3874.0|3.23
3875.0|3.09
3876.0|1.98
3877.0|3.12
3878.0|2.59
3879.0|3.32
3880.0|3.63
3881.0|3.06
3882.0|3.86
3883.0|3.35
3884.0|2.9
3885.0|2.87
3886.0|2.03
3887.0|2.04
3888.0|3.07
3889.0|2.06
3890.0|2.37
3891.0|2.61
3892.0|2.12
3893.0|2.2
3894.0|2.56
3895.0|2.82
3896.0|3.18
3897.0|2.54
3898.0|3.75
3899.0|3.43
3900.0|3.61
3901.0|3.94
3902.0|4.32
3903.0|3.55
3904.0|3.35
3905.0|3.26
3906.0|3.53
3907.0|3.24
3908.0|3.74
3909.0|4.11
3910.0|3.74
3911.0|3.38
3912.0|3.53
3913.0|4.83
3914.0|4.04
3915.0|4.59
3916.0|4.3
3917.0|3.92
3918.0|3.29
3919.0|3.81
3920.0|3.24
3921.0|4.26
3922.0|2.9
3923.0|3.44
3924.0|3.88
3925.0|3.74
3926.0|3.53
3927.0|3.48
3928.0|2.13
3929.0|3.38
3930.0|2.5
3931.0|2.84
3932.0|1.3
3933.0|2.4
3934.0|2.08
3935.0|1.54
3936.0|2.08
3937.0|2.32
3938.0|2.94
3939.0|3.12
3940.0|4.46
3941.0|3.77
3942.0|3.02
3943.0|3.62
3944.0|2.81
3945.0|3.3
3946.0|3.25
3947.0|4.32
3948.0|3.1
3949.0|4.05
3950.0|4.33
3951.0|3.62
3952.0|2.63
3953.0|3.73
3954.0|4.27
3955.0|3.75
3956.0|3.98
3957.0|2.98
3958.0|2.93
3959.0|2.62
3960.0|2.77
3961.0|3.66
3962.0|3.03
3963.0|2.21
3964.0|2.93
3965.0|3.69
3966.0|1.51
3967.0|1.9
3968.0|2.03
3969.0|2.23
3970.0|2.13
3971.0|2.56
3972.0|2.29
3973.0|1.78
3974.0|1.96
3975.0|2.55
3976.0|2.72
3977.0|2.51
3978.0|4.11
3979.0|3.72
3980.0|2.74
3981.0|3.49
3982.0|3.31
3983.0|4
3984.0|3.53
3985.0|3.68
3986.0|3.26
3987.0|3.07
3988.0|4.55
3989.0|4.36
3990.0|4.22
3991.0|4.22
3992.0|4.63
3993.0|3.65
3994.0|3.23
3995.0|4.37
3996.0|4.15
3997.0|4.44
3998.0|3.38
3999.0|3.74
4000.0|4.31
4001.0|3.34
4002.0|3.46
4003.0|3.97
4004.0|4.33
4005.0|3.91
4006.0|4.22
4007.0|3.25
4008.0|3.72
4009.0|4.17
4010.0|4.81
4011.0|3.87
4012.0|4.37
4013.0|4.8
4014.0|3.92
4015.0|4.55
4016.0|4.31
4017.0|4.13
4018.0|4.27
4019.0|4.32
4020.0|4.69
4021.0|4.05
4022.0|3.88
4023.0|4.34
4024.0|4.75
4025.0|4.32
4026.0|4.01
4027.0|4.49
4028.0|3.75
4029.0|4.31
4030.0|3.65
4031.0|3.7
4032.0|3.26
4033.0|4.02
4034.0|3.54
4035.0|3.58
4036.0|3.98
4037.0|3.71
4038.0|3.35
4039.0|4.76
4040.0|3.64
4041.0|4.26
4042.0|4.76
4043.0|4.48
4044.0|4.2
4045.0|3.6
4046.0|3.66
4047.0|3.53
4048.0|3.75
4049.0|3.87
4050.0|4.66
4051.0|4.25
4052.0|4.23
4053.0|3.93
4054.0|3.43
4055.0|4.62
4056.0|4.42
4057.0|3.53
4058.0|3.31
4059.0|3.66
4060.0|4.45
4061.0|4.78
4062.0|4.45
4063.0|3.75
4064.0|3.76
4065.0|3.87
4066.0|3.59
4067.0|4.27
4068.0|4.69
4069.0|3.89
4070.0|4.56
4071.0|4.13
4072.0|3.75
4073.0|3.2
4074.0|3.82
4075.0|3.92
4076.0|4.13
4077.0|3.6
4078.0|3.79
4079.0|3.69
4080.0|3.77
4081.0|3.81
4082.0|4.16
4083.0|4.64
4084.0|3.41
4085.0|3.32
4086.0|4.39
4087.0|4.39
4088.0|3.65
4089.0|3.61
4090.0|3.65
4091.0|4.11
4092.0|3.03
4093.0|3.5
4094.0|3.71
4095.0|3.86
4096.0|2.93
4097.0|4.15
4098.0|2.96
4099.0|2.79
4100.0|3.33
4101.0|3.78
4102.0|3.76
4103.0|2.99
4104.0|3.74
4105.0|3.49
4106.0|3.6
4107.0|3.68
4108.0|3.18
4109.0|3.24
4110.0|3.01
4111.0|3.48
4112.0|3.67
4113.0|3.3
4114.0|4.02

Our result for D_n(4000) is 1.3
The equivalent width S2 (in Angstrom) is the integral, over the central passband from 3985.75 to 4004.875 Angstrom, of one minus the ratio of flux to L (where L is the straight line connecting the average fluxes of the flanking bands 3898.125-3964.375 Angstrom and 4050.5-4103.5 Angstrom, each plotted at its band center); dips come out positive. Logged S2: -2.0 Angstrom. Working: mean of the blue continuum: 3.36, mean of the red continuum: 3.83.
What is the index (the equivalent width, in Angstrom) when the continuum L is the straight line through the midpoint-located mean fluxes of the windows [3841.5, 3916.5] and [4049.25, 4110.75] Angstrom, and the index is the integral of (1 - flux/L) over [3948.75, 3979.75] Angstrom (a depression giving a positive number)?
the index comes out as 5.1 Angstrom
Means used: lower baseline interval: 3.29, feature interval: 2.93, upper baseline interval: 3.8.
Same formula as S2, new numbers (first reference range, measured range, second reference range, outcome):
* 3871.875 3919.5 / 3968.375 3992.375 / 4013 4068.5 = 3.32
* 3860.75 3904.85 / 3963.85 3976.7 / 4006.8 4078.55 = 4.69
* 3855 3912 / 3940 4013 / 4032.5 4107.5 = 2.34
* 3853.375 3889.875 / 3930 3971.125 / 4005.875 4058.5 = 7.43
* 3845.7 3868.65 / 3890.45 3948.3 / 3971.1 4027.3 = 5.09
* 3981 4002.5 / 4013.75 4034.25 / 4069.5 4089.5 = -1.37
